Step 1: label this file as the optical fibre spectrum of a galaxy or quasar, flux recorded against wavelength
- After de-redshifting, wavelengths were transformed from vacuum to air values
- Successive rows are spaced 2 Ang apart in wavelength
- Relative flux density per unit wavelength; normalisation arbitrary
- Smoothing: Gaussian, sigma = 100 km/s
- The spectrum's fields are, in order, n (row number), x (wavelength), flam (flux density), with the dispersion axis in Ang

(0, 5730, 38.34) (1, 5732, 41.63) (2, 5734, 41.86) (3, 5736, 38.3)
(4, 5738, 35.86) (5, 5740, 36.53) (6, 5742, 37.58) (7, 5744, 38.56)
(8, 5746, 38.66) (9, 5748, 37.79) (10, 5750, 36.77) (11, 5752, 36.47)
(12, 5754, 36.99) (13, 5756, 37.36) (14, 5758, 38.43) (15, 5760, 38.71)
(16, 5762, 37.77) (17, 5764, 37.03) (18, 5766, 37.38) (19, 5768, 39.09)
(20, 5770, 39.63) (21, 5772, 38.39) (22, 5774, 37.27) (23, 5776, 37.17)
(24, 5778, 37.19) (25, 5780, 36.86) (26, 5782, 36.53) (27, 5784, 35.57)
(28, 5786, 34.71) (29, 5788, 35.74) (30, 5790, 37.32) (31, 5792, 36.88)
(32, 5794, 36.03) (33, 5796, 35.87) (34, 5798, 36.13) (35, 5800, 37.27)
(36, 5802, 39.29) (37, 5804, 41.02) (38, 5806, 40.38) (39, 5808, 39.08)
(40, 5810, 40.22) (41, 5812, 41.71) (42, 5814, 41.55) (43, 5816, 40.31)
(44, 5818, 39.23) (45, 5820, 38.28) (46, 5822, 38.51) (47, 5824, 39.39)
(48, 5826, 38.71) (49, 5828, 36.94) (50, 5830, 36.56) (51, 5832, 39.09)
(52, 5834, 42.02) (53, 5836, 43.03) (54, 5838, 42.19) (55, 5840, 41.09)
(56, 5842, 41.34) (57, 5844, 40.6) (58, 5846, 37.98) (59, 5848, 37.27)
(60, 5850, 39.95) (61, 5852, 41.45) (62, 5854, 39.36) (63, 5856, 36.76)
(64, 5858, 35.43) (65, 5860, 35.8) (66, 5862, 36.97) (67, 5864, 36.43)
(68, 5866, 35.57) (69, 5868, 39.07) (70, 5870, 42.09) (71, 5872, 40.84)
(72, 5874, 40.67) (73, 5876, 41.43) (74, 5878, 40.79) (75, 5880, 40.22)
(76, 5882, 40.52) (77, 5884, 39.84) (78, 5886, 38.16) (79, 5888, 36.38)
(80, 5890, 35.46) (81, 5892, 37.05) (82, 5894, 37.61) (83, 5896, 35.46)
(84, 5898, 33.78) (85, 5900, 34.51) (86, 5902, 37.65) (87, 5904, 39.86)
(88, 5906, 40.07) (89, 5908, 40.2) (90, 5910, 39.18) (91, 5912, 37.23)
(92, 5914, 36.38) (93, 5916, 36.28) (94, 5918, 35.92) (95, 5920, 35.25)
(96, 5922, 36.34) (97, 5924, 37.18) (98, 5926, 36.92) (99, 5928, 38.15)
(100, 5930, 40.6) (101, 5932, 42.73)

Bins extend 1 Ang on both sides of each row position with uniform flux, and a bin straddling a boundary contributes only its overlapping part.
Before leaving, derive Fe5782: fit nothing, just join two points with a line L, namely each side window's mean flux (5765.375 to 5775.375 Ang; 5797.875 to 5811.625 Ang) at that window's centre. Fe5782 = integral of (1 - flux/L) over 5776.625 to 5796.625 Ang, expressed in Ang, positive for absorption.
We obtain 1.3 Ang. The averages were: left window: 38.3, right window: 39.4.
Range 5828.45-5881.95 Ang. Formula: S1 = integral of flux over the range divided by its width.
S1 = 39.4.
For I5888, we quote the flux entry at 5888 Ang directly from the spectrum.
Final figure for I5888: 36.38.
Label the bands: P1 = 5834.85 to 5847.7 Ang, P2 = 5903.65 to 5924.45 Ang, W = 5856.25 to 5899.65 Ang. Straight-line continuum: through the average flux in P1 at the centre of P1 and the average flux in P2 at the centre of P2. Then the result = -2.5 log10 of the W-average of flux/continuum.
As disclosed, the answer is 0.034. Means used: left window 40.8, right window 37.6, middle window 38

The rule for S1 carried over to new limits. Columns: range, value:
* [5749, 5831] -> 37.9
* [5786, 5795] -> 36.3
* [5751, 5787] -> 37.4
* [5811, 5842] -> 40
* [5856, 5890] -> 38.6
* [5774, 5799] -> 36.4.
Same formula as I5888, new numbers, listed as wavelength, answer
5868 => 39.07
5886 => 38.16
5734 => 41.86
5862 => 36.97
